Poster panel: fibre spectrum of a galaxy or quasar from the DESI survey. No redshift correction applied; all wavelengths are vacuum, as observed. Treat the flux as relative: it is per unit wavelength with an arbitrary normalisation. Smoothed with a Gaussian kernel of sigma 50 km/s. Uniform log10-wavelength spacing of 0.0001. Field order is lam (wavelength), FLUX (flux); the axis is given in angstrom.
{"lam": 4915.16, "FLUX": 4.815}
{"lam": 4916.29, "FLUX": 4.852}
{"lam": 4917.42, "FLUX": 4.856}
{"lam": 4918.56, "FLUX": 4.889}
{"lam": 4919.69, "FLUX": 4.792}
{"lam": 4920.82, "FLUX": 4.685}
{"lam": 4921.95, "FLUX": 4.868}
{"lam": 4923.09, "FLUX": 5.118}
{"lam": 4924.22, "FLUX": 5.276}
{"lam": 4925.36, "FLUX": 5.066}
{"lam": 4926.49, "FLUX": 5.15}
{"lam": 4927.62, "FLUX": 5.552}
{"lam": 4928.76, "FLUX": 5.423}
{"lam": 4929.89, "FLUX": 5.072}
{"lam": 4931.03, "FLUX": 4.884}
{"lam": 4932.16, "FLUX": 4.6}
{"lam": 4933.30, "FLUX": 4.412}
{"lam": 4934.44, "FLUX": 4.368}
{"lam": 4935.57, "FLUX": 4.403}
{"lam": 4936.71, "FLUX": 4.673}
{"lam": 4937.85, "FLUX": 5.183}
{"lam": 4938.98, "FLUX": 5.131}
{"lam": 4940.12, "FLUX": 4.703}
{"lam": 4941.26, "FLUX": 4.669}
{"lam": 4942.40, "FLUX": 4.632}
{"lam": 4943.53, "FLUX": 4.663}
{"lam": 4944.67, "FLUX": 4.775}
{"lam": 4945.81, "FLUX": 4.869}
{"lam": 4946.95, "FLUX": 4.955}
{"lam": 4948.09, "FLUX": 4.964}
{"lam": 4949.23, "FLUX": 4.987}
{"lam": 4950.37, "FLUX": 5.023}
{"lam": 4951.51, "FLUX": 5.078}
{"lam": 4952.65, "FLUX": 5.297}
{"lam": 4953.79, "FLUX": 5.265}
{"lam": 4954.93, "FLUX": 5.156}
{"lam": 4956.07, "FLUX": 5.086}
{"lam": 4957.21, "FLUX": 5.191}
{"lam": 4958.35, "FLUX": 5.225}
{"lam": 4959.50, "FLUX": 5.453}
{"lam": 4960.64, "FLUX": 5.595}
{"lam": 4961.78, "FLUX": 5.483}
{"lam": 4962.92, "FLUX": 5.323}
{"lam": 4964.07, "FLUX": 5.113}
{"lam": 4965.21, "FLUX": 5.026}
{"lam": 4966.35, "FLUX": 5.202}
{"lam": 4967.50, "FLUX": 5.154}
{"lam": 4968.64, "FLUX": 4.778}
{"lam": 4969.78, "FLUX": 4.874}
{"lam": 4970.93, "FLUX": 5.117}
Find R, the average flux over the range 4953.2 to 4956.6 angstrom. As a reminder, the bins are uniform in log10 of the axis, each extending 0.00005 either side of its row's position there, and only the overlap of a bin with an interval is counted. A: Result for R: 5.17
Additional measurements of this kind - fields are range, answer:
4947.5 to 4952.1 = 5.01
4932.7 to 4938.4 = 4.6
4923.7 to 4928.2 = 5.26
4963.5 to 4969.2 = 5.06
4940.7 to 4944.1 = 4.66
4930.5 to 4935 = 4.56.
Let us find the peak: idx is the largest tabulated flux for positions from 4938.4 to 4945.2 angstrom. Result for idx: 5.131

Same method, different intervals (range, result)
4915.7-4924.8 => 5.276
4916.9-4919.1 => 4.889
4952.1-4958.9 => 5.297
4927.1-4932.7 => 5.552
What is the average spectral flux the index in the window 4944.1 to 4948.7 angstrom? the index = 4.89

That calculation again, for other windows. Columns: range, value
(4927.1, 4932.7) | 5.11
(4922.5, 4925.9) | 5.14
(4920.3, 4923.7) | 4.9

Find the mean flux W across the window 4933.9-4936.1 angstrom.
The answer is 4.4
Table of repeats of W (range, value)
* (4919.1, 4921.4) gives 4.76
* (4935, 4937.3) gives 4.54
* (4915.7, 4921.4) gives 4.82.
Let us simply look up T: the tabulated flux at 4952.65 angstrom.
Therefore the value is 5.297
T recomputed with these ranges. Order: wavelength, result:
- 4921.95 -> 4.868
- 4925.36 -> 5.066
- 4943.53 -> 4.663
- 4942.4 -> 4.632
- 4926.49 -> 5.15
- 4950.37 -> 5.023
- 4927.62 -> 5.552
